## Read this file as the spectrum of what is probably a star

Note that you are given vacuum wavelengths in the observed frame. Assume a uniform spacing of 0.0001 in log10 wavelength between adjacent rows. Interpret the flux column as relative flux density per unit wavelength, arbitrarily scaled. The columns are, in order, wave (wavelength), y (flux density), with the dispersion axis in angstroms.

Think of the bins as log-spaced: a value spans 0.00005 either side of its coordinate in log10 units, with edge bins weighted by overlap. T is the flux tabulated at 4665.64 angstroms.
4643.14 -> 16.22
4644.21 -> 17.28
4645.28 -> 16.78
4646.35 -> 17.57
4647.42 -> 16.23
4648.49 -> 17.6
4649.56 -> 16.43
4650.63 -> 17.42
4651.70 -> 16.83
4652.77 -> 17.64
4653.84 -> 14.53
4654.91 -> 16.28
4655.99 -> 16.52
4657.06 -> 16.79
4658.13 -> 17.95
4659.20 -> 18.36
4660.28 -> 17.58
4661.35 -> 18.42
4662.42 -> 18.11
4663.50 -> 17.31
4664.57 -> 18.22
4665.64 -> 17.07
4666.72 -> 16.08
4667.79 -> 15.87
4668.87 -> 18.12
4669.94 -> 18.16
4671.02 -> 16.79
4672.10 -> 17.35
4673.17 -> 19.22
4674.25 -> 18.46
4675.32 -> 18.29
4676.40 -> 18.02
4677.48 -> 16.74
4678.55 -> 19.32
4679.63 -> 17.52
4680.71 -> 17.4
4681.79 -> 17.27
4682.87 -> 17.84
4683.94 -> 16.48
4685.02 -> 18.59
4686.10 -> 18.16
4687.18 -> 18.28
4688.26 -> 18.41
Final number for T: 17.07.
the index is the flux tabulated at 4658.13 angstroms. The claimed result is 17.95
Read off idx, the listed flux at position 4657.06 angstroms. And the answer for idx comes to 16.79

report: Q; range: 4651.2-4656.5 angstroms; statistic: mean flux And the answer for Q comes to 16.3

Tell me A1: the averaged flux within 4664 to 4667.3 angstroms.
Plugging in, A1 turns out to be 17.1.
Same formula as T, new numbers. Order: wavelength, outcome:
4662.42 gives 18.11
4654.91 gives 16.28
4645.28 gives 16.78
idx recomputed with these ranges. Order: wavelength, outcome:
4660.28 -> 17.58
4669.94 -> 18.16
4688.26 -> 18.41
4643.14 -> 16.22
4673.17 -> 19.22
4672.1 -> 17.35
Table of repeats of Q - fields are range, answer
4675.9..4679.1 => 18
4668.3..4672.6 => 17.6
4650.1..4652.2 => 17.1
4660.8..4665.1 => 18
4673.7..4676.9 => 18.3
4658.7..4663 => 18.1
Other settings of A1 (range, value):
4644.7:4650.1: 16.9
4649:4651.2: 16.9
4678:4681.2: 18.1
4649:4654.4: 16.6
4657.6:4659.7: 18.2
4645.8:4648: 16.9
